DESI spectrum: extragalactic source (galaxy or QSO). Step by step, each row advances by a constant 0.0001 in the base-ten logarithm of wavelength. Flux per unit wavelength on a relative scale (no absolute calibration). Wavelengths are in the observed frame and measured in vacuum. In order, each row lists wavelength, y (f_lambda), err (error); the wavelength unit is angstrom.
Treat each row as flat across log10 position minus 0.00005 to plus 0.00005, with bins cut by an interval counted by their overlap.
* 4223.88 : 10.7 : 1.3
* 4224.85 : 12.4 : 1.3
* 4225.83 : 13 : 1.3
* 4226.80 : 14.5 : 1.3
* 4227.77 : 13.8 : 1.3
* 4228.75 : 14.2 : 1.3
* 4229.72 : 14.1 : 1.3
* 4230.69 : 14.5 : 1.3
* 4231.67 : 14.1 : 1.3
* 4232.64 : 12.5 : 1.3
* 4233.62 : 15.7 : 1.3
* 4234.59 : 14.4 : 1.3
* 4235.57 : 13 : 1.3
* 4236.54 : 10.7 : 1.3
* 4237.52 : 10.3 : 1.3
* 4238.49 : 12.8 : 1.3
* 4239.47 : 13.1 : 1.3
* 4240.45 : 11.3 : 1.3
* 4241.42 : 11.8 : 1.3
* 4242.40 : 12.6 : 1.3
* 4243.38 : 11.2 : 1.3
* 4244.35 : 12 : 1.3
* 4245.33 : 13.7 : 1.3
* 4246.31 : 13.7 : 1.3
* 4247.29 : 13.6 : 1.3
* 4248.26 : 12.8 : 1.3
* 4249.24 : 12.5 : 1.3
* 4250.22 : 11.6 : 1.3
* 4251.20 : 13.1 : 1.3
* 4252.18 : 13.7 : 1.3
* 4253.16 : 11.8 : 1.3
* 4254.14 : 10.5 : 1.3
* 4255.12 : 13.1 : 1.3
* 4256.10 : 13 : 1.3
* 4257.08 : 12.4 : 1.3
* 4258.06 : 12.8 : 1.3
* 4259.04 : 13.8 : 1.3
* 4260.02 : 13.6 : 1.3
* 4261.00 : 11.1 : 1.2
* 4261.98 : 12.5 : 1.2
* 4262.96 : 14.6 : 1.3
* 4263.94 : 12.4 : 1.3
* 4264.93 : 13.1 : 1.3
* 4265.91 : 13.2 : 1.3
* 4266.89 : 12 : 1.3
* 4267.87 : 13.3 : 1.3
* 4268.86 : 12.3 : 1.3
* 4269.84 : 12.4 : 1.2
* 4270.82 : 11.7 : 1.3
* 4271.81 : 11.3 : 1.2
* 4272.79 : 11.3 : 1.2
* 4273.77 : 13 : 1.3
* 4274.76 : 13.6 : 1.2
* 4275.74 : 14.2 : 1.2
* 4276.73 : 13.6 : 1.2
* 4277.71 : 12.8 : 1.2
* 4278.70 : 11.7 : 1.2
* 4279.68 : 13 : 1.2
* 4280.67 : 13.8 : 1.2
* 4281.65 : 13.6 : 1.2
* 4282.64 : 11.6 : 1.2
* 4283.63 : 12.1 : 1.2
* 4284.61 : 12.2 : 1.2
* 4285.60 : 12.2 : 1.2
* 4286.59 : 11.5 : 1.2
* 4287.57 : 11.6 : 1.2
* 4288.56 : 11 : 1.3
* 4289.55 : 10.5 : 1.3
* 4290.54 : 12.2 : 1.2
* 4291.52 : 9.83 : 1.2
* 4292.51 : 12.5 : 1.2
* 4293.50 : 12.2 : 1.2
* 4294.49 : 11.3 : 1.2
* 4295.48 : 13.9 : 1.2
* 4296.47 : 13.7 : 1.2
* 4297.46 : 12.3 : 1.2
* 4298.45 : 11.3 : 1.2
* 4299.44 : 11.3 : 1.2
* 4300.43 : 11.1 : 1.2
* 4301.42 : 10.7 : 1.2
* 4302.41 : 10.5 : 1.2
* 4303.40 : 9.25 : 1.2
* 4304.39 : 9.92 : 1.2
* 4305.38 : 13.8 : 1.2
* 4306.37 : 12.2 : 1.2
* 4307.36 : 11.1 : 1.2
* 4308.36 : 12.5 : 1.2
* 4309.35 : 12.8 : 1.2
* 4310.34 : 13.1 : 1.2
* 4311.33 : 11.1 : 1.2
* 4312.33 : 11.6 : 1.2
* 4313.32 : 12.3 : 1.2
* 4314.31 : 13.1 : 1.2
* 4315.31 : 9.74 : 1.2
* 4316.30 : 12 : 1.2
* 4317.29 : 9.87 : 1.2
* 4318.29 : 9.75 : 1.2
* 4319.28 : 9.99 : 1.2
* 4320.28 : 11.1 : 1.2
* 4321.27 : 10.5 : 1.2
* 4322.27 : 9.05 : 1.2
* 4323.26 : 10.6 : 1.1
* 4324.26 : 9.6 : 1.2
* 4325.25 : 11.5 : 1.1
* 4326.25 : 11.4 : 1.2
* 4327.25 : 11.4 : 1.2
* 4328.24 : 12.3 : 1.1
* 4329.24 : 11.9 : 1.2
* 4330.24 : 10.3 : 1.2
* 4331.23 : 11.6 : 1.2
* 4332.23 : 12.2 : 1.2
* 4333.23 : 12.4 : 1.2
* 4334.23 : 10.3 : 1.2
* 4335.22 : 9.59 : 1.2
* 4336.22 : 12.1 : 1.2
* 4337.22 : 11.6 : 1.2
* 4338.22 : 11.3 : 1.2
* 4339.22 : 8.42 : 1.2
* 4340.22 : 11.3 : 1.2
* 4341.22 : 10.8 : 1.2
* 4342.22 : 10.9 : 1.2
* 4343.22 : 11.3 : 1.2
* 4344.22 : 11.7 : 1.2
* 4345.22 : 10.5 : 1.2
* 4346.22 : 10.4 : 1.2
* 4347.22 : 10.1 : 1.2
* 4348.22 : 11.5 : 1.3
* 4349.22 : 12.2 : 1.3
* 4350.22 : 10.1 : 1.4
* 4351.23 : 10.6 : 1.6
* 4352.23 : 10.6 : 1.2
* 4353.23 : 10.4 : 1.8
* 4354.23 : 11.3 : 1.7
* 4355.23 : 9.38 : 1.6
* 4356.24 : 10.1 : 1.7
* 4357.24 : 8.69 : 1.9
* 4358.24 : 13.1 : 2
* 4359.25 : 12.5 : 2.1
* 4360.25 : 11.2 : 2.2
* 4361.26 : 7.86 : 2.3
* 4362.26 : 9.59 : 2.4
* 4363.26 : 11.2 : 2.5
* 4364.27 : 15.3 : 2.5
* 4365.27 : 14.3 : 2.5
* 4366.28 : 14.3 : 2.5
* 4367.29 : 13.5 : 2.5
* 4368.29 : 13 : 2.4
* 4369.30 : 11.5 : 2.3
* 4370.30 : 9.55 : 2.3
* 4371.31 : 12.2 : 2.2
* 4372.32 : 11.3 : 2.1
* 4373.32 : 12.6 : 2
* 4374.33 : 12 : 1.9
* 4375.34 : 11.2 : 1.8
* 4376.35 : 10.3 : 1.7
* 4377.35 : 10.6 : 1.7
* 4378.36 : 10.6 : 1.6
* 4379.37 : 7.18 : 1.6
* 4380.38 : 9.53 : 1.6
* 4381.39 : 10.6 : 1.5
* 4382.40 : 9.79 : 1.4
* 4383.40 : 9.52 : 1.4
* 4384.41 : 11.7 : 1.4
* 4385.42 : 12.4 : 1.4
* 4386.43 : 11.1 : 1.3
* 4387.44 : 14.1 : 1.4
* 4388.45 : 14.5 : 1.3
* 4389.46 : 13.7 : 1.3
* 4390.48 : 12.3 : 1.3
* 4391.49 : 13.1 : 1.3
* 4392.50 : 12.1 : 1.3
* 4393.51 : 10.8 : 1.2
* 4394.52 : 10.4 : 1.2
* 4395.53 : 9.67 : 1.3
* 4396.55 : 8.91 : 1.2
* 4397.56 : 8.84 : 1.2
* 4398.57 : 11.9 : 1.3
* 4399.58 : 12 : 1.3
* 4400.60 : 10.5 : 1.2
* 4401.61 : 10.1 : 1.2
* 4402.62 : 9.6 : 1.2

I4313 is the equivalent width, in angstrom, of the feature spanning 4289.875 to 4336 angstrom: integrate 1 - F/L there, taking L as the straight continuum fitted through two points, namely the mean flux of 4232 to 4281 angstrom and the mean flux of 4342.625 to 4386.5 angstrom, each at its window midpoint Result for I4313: 1.9 angstrom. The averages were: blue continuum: 12.7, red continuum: 11.1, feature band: 11.4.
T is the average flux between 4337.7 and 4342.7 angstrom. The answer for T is 10.5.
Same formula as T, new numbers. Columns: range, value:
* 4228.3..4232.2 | 14.2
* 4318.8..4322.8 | 10.2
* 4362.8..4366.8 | 13.8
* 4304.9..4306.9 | 13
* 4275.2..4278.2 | 13.6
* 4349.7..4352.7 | 10.4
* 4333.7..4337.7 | 10.9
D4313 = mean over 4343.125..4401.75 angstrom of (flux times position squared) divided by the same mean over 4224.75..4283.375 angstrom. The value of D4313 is 0.92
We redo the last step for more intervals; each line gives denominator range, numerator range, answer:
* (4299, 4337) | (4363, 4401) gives 1.06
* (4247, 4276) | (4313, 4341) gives 0.89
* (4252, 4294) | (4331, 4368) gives 0.93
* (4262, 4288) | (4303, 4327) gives 0.90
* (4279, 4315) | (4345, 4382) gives 0.96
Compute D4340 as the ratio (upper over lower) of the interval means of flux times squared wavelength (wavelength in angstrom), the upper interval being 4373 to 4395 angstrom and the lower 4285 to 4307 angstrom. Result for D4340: 1.0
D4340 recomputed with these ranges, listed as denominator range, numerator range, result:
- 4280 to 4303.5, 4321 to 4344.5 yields 0.95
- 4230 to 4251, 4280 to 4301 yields 0.96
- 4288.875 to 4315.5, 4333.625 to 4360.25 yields 0.94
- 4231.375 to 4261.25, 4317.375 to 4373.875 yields 0.92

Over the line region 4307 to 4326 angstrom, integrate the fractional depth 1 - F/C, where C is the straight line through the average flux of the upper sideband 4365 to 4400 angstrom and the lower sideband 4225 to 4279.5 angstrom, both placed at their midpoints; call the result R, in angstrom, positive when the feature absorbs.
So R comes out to 1.6 angstrom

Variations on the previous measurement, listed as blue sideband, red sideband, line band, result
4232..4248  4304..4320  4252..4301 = -1.10 angstrom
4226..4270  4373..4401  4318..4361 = 3.16 angstrom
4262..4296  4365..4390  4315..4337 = 2.07 angstrom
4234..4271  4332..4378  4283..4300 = 0.30 angstrom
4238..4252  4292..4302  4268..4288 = -0.45 angstrom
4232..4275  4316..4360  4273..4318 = -0.83 angstrom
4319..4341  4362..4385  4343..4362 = 0.81 angstrom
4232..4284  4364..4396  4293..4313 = 0.85 angstrom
